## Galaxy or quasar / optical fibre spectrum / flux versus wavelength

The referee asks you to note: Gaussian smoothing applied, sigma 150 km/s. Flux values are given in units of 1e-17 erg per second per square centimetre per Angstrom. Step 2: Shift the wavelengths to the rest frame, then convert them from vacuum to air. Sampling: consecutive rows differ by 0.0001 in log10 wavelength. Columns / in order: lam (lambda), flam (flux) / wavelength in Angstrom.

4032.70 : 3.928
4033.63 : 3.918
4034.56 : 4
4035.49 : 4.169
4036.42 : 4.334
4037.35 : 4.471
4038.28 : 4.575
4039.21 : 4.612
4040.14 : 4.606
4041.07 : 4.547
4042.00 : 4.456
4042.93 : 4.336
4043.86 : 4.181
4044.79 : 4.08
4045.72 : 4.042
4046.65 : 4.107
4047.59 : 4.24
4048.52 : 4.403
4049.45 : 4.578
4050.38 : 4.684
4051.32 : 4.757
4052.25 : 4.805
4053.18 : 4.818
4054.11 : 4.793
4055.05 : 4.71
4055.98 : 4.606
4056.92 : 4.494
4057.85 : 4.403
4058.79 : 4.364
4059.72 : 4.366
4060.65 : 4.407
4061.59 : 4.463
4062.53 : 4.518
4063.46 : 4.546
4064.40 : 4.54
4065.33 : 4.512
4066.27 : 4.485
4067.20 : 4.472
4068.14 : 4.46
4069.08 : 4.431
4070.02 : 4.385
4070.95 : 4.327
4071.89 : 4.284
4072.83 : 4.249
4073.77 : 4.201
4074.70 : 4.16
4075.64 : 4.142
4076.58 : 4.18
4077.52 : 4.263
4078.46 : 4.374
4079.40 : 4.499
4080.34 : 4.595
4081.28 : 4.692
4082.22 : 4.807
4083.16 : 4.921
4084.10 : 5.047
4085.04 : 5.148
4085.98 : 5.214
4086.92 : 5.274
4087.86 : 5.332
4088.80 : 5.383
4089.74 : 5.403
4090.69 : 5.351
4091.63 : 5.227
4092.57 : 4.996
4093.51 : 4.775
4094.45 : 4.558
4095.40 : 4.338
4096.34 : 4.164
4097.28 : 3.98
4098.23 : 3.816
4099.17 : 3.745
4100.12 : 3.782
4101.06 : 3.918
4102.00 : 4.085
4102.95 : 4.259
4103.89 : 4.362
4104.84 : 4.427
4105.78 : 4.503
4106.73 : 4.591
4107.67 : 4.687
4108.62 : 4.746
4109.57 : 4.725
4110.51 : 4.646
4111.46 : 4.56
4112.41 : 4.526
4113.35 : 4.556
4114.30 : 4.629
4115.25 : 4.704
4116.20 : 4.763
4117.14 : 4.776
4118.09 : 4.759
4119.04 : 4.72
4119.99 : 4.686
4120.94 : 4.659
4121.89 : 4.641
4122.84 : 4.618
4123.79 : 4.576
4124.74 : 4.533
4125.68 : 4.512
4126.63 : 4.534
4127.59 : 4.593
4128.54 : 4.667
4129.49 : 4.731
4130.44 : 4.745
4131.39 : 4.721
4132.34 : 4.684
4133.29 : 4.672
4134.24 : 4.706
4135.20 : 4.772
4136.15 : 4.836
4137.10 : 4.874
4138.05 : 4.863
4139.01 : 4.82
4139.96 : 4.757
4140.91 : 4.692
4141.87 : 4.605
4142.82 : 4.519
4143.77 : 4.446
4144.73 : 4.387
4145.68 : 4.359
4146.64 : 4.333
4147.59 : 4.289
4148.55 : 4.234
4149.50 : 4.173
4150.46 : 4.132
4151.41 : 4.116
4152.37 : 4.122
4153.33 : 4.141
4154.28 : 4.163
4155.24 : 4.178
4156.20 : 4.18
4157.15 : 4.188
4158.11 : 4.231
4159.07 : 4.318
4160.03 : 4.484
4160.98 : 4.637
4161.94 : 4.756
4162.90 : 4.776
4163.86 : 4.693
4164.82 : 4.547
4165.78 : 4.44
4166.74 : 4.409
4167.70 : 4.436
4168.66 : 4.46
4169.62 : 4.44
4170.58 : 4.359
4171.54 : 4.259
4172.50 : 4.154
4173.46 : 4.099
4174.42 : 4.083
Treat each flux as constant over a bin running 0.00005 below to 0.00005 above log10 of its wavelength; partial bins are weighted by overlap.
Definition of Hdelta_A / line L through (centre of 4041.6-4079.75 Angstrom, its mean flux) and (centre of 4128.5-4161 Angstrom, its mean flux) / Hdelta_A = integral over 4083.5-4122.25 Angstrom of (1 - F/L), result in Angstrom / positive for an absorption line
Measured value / -1.74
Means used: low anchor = 4.42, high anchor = 4.48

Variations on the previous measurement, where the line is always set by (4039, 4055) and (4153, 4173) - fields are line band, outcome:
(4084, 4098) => -1.50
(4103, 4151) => -1.92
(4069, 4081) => 0.38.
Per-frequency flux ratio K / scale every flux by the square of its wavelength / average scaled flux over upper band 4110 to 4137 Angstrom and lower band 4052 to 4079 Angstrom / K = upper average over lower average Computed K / 1.08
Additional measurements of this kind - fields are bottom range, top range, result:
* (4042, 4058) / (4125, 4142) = 1.10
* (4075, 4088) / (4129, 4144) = 1.03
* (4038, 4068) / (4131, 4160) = 1.04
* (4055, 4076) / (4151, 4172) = 1.04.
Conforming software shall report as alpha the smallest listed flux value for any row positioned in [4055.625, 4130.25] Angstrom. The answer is 3.745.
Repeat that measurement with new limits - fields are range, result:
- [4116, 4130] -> 4.512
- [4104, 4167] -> 4.116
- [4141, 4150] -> 4.173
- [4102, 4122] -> 4.085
